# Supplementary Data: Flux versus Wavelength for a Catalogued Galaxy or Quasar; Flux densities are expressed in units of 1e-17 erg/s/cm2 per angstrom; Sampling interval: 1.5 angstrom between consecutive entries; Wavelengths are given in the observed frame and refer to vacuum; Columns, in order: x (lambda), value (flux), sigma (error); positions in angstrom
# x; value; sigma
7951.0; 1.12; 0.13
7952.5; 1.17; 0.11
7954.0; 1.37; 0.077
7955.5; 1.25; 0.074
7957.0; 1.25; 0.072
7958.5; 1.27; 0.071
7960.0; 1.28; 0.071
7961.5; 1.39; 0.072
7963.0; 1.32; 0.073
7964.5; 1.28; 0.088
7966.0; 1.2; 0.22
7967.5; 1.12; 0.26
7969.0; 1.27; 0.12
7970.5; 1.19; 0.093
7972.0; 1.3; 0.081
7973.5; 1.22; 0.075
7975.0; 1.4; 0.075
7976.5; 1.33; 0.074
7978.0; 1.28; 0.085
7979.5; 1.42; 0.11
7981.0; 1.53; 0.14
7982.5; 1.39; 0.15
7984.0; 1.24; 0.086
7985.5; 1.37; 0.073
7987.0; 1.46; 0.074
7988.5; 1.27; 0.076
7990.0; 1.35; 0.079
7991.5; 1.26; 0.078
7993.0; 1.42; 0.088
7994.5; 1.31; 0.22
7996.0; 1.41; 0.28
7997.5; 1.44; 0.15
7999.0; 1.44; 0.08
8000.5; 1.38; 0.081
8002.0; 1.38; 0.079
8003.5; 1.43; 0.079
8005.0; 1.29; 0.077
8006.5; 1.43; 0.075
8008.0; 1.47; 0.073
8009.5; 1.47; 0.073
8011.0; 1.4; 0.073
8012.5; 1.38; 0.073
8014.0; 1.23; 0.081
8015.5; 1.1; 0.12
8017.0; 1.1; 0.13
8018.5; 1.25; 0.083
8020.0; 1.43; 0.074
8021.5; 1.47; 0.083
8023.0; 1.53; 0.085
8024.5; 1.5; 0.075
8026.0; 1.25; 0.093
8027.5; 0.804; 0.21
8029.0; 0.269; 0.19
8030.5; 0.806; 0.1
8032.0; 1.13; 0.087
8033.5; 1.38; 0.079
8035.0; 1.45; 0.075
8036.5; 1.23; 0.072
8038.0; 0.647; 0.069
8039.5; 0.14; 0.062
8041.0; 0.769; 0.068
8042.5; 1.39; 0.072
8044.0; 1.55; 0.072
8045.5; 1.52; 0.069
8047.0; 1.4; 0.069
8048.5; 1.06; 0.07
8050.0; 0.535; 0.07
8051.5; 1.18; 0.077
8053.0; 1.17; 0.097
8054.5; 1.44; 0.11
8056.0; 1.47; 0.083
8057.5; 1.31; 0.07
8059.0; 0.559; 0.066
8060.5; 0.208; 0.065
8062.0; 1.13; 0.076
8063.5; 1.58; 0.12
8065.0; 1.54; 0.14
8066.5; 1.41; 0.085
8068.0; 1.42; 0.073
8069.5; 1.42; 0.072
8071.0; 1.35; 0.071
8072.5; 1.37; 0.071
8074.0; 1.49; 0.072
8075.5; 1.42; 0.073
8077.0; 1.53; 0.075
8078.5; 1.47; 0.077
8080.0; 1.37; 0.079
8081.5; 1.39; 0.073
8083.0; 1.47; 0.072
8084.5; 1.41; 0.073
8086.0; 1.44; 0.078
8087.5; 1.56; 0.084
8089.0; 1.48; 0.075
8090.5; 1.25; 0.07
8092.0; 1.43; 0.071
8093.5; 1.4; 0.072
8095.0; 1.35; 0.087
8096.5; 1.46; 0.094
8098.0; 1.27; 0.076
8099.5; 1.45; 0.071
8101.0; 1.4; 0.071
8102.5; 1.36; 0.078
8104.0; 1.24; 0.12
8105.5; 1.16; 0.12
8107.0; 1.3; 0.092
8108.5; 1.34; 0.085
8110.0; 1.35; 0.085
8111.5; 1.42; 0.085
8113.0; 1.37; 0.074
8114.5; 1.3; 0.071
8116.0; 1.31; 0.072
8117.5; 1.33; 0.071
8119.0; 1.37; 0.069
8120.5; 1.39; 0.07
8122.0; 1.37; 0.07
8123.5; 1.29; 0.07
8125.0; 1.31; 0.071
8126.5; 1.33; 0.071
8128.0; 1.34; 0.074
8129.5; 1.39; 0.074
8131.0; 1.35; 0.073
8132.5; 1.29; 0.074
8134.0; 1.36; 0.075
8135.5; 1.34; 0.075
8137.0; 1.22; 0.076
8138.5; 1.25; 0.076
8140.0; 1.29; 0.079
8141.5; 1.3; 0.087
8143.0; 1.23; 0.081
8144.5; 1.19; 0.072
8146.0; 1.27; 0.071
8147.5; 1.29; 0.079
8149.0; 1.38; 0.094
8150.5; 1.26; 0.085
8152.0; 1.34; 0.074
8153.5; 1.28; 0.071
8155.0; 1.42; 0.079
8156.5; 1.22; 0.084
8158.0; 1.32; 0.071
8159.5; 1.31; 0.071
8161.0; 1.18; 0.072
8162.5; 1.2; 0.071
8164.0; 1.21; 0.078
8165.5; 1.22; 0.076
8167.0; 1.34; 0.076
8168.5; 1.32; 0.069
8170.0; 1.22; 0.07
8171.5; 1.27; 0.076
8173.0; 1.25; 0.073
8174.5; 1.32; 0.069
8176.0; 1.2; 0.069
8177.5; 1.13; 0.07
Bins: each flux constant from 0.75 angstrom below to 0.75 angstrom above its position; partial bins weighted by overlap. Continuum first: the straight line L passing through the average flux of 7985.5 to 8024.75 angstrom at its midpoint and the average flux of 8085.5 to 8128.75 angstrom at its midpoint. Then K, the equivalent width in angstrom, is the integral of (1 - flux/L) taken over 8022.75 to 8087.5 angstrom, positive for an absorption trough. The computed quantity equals 7.3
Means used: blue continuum 1.37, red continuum 1.36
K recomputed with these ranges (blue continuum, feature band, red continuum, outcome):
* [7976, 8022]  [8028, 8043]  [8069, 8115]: 5.0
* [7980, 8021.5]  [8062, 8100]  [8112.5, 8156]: -2.6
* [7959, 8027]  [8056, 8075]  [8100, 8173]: 1.1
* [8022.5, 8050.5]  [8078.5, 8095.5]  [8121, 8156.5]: -3.3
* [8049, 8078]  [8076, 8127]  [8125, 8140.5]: -3.7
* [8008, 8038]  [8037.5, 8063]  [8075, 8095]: 5.3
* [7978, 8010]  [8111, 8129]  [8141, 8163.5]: -0.6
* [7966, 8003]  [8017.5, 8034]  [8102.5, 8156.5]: 2.1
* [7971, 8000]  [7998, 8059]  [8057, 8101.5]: 6.5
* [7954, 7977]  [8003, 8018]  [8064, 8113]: -0.1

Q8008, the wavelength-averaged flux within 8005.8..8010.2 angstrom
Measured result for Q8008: 1.46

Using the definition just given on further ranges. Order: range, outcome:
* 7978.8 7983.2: 1.45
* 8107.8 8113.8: 1.37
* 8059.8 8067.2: 1.18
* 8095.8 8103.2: 1.39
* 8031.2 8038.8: 1.16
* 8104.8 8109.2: 1.27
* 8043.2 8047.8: 1.48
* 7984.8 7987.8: 1.41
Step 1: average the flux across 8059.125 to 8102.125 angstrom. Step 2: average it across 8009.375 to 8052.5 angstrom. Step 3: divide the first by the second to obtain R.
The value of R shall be 1.19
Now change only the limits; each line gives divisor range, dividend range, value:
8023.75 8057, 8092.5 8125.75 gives 1.23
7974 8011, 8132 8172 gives 0.93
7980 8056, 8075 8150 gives 1.08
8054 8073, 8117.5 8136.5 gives 1.08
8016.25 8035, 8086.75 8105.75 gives 1.17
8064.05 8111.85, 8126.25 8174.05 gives 0.92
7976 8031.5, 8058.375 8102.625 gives 1.03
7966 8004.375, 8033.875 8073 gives 0.87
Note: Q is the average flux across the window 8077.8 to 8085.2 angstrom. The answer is 1.42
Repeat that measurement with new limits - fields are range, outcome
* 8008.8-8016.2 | 1.32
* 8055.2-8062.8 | 0.943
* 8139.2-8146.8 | 1.26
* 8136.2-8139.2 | 1.24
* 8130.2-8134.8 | 1.33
